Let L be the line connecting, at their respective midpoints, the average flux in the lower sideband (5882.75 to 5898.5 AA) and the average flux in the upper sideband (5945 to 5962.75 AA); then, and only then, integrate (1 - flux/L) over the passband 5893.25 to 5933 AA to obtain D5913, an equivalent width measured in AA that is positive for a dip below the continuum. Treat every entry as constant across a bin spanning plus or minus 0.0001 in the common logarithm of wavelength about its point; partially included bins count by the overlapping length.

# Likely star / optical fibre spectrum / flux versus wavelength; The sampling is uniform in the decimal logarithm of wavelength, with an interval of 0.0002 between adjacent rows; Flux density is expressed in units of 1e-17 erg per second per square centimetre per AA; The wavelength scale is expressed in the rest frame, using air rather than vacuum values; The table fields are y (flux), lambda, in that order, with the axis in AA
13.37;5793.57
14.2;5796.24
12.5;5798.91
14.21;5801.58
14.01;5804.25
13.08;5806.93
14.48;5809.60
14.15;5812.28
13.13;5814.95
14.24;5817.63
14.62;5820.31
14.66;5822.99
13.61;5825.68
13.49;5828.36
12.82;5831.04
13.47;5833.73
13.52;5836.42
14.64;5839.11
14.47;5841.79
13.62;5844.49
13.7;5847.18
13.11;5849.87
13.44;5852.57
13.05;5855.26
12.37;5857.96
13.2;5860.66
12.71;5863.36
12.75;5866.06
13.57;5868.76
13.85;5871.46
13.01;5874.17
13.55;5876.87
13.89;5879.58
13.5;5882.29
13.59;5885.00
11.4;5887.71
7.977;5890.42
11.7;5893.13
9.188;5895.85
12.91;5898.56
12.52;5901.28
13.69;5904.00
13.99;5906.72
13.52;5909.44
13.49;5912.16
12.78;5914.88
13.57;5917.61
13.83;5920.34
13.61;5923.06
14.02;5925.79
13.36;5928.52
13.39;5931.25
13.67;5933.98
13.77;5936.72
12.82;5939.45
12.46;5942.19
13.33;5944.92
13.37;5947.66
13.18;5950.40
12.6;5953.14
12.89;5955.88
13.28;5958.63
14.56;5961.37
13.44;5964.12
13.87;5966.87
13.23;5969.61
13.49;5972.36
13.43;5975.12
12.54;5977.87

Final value -4.0 AA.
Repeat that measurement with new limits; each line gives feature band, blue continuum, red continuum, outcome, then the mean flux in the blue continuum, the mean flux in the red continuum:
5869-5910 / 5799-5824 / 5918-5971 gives 3.3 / 14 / 13.4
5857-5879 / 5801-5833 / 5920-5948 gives 0.8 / 13.9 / 13.4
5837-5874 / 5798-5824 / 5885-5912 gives -1.3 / 13.9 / 12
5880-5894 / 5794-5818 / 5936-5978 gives 1.8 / 13.7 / 13.3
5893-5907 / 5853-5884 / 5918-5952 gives 1.1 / 13.2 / 13.4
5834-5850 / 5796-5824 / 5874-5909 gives -0.7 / 13.9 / 12.4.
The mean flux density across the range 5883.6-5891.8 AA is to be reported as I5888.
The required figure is 11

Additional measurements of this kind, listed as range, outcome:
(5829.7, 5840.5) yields 13.6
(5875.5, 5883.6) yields 13.6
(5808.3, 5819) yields 14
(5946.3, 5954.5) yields 13.1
